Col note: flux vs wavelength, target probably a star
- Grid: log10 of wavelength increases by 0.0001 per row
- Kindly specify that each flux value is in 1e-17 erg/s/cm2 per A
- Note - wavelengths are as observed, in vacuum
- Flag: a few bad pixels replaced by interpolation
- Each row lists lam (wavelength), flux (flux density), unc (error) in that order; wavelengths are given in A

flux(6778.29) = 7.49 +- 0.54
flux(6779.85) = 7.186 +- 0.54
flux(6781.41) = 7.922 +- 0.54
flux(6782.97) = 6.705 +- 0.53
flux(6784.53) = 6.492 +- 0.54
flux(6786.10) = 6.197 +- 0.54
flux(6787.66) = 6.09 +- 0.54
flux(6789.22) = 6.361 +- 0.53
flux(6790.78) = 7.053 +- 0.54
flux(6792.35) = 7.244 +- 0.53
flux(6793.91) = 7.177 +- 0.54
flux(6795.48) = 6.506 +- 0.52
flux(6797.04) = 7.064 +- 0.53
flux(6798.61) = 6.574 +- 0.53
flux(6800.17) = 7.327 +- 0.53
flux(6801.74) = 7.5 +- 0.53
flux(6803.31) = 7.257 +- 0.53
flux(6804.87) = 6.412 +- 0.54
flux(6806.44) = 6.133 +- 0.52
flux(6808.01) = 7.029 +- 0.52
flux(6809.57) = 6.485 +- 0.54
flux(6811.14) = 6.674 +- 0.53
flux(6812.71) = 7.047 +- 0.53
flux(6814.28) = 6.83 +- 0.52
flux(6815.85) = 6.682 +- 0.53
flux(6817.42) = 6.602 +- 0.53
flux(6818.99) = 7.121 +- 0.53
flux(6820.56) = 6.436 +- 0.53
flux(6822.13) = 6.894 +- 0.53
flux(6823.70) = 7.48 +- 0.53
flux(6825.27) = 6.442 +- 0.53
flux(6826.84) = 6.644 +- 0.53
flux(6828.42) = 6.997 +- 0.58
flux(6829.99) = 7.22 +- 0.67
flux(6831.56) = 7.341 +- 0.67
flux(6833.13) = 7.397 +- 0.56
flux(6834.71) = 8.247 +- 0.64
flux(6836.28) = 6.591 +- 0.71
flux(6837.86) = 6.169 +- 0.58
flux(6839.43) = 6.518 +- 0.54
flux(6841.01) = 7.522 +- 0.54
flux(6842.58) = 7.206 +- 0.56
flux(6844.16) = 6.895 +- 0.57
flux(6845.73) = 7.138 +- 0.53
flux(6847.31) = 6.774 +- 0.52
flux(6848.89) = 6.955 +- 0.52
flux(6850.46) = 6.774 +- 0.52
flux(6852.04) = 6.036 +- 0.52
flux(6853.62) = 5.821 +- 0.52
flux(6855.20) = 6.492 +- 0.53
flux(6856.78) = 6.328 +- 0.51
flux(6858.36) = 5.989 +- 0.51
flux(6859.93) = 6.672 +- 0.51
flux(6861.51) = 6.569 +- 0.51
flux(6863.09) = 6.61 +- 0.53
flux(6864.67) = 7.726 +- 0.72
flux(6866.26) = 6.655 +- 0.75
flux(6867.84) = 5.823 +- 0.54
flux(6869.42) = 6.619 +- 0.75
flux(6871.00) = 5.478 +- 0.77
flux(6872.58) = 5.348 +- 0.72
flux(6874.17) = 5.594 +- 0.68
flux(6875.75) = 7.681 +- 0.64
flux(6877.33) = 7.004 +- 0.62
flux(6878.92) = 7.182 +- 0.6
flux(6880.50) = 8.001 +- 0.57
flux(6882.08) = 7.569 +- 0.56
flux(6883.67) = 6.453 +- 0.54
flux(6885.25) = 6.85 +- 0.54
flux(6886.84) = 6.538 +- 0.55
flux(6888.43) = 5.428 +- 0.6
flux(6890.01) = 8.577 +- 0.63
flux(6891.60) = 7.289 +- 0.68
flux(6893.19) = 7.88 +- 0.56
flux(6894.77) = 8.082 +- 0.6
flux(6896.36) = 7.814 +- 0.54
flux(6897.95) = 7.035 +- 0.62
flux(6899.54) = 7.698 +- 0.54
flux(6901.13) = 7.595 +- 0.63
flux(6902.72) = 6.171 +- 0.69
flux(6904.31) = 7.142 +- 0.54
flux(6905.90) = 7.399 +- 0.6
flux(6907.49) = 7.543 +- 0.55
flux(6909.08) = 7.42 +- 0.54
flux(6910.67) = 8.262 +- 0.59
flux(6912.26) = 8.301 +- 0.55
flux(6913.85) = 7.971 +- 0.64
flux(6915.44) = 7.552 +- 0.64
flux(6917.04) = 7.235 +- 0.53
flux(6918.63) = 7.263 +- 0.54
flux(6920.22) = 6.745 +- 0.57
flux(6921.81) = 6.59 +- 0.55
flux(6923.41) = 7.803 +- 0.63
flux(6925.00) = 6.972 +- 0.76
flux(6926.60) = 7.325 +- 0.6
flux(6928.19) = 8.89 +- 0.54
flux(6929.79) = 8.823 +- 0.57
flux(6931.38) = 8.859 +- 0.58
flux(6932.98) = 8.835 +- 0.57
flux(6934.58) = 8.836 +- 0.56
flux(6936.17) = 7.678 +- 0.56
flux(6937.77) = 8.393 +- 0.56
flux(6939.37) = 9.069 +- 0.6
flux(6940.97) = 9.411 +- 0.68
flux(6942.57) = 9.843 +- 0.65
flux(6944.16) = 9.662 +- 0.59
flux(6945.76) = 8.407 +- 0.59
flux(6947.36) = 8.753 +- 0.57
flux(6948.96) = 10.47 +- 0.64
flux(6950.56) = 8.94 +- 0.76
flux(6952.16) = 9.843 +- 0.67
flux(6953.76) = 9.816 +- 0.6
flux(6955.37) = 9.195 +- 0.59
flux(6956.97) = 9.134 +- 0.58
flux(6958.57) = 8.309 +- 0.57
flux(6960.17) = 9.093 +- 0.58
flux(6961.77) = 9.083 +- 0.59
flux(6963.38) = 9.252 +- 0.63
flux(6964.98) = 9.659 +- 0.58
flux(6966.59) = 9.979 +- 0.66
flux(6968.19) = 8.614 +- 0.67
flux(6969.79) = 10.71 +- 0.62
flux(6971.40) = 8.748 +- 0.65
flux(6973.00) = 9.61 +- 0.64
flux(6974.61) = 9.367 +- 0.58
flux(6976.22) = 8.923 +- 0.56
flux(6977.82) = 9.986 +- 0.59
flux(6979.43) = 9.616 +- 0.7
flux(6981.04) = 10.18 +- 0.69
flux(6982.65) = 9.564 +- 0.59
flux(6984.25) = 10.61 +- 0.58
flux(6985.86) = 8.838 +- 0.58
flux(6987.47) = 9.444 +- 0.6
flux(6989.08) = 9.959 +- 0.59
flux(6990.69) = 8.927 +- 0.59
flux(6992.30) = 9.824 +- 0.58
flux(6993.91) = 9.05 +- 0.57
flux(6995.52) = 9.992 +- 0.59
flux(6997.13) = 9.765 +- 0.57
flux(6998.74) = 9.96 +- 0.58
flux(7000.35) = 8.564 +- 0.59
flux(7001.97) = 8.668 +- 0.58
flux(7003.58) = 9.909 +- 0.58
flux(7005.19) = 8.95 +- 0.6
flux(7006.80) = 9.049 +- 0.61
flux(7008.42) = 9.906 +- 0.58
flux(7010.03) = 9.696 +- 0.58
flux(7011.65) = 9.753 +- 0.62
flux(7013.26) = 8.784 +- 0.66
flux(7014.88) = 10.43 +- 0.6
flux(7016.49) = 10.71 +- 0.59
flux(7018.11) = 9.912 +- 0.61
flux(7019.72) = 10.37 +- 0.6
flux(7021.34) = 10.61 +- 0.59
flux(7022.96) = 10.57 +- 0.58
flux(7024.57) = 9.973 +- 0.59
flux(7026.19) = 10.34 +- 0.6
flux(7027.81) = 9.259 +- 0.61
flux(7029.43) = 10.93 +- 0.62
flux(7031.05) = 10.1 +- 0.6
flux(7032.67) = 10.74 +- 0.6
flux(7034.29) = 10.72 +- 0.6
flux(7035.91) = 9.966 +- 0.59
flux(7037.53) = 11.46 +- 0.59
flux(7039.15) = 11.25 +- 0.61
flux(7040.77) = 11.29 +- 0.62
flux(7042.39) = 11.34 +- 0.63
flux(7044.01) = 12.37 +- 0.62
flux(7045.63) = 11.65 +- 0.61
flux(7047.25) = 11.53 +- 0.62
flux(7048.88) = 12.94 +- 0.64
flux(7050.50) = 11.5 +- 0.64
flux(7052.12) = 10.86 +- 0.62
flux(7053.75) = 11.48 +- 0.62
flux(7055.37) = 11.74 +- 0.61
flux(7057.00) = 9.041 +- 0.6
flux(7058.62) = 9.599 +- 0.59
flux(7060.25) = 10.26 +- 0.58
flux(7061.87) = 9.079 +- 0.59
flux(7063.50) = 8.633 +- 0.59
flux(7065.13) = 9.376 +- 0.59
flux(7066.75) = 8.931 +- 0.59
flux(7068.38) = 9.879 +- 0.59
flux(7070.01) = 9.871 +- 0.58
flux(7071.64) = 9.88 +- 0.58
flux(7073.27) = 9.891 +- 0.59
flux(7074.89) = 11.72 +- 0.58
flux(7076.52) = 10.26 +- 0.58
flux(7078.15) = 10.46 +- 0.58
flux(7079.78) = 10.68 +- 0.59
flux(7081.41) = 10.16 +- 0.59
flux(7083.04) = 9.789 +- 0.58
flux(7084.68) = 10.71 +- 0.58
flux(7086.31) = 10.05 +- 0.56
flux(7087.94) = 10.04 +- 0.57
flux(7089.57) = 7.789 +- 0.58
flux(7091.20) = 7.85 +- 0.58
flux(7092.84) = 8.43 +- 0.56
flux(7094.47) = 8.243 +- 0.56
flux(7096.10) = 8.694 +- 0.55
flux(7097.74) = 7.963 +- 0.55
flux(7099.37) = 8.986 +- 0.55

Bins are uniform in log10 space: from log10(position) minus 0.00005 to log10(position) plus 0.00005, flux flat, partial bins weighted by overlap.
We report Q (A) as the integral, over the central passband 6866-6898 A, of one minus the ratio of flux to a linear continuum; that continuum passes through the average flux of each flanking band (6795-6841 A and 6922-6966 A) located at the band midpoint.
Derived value 4.1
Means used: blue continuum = 6.9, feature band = 6.9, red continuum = 8.87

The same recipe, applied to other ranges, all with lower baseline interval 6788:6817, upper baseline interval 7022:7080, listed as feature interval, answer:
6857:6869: 1.8 A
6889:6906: 1.6 A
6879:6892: 1.6 A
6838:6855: 1.7 A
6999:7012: 0.7 A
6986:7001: 0.3 A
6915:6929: 2.0 A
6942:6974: -0.7 A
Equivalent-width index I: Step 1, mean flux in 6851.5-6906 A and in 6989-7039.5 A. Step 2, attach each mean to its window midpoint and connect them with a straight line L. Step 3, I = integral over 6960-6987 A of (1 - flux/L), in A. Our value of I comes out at -1.6 A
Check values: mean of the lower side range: 6.83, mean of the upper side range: 9.93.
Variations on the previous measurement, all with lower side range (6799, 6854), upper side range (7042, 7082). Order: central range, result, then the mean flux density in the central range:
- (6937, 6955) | -1.23 A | 9.32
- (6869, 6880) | 1.70 A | 6.45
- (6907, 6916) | 0.37 A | 7.87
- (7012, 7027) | -0.48 A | 10.2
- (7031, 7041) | -0.69 A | 10.8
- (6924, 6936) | 0.23 A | 8.32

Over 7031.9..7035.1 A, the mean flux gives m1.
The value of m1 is 10.7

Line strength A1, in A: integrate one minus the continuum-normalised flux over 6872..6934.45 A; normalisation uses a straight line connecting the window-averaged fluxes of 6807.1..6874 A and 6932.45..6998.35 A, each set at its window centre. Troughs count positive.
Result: 4.8 A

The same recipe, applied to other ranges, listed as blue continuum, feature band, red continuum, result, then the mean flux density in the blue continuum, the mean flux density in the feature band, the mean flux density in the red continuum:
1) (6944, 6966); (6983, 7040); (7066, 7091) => -2.00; 9.25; 9.91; 9.96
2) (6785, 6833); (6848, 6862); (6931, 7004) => 2.14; 6.83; 6.41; 9.33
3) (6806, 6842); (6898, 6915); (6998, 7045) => 1.55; 6.9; 7.53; 10.2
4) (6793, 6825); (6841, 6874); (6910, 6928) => 2.93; 6.86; 6.5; 7.5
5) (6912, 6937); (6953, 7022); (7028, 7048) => 0.45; 7.85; 9.54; 11.1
